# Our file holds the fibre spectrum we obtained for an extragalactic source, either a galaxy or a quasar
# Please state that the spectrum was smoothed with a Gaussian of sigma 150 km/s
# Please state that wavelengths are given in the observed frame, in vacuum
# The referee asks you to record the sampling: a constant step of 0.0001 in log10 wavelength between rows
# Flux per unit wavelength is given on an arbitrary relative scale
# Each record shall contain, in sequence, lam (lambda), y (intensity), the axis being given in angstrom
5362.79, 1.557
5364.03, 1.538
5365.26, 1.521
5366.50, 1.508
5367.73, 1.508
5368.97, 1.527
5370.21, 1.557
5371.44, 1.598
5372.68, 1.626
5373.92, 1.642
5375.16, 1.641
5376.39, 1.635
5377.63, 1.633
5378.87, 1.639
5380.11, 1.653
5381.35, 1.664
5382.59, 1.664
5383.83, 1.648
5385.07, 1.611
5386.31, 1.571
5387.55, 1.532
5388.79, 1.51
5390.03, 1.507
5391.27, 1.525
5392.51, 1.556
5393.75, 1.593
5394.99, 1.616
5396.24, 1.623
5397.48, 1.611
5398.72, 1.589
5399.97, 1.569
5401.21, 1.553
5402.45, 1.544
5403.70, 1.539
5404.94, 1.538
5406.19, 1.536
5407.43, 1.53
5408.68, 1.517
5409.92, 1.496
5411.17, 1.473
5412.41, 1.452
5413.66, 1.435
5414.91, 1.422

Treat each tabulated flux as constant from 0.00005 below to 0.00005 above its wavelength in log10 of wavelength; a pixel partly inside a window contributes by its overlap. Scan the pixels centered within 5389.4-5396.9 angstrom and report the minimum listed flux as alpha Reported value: 1.507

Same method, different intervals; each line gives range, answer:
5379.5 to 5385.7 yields 1.611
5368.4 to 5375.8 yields 1.527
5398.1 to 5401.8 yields 1.553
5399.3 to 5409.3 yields 1.517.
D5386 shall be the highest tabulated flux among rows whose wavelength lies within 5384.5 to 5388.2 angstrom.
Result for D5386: 1.611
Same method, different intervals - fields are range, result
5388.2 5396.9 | 1.623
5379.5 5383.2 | 1.664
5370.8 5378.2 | 1.642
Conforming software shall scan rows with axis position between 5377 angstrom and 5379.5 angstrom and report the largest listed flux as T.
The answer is 1.639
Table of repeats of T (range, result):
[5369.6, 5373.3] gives 1.626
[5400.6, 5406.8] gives 1.553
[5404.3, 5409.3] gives 1.538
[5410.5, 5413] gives 1.473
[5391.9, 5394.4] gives 1.593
